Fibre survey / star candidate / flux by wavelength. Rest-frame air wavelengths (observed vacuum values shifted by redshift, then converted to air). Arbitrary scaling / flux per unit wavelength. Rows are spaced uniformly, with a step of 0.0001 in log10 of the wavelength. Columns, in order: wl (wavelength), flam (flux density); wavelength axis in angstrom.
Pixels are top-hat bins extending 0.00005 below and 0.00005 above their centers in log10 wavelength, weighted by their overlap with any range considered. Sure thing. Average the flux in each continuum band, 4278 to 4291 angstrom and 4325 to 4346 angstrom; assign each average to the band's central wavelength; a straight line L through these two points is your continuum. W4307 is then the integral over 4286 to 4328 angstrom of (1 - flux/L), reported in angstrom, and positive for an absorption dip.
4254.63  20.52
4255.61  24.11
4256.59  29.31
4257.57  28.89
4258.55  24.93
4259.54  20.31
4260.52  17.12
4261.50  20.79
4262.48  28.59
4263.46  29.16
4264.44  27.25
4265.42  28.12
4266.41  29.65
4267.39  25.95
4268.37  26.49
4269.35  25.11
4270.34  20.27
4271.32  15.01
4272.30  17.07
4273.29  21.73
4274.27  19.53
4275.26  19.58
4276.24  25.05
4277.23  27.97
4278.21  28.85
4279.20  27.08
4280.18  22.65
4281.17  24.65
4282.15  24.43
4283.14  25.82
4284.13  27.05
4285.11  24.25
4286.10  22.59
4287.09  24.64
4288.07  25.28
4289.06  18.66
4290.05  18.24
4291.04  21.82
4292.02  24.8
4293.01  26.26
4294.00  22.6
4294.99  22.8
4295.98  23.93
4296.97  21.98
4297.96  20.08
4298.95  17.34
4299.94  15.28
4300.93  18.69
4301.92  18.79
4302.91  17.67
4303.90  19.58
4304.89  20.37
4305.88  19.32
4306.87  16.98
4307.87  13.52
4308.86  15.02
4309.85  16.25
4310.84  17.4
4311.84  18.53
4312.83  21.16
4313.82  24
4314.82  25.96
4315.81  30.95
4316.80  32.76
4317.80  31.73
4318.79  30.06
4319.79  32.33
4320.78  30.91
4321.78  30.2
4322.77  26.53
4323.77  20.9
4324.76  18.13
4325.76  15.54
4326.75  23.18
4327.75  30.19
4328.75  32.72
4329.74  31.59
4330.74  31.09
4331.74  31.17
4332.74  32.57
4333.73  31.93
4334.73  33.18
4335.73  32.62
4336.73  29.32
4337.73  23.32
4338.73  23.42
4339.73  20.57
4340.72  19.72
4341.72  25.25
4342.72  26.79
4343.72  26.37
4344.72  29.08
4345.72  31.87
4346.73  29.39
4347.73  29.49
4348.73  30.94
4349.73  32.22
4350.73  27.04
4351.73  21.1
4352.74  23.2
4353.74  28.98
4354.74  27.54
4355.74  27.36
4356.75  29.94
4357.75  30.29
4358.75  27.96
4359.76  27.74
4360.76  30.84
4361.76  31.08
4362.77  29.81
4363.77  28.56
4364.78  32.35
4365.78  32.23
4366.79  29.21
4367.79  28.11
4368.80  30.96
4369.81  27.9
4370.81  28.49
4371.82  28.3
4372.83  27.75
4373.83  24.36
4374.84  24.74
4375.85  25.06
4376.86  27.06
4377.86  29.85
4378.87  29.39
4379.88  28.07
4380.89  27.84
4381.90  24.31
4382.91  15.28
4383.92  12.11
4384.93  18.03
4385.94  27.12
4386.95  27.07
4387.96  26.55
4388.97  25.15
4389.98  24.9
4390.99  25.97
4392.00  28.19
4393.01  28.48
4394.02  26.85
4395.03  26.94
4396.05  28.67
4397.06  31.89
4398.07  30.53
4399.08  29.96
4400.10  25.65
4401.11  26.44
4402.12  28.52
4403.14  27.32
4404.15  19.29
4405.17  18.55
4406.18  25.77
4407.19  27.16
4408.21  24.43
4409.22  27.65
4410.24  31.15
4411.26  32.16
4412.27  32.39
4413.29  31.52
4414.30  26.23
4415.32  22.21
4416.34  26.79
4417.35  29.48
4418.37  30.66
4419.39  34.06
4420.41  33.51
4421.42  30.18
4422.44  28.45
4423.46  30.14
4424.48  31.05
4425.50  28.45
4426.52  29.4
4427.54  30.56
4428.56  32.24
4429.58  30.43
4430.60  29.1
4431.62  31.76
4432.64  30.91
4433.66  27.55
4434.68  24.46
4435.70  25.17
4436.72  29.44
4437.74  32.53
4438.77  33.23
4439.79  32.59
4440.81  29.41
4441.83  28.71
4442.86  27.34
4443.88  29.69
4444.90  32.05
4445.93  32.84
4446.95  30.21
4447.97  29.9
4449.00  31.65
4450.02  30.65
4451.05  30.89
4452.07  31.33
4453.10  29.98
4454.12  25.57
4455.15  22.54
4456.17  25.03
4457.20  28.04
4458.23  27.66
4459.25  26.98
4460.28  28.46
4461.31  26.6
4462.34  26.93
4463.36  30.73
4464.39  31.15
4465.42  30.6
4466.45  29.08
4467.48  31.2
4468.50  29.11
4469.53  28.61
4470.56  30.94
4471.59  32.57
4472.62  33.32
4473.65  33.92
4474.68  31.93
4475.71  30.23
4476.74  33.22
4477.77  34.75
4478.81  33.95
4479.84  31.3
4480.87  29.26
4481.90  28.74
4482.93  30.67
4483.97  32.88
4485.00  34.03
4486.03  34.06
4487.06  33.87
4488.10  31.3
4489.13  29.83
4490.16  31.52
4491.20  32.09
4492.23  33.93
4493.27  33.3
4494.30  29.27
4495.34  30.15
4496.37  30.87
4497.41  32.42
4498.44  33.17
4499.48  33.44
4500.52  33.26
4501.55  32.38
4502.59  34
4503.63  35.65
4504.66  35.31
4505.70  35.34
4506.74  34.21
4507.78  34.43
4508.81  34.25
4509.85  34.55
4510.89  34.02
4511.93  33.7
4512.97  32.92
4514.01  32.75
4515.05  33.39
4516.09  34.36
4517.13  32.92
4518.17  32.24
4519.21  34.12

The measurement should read 5.3 angstrom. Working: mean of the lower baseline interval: 24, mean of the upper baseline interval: 27.5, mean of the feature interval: 22.4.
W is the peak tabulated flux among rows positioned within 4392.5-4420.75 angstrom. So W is 34.06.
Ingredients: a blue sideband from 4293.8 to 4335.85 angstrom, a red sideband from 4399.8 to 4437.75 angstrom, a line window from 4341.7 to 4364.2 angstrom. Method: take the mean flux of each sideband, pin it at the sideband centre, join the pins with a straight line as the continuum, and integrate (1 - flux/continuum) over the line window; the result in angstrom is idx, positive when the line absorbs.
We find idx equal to -2.42 angstrom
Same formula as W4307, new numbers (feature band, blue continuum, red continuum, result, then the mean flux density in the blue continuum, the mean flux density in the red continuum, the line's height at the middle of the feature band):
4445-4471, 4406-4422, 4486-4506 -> 1.63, 29.2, 32.7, 31.1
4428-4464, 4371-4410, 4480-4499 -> -0.11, 25.9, 31.7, 29.2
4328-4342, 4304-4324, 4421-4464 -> -2.25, 23.7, 29.3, 24.6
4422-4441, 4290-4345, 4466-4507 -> -0.15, 24.2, 32.2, 29.6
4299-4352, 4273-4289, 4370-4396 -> -0.51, 24.3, 25.6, 24.9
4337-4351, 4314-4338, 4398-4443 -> 0.90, 28.7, 28.8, 28.7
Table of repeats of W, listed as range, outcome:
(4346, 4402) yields 32.35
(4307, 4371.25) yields 33.18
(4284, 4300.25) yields 27.05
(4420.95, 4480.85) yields 34.75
